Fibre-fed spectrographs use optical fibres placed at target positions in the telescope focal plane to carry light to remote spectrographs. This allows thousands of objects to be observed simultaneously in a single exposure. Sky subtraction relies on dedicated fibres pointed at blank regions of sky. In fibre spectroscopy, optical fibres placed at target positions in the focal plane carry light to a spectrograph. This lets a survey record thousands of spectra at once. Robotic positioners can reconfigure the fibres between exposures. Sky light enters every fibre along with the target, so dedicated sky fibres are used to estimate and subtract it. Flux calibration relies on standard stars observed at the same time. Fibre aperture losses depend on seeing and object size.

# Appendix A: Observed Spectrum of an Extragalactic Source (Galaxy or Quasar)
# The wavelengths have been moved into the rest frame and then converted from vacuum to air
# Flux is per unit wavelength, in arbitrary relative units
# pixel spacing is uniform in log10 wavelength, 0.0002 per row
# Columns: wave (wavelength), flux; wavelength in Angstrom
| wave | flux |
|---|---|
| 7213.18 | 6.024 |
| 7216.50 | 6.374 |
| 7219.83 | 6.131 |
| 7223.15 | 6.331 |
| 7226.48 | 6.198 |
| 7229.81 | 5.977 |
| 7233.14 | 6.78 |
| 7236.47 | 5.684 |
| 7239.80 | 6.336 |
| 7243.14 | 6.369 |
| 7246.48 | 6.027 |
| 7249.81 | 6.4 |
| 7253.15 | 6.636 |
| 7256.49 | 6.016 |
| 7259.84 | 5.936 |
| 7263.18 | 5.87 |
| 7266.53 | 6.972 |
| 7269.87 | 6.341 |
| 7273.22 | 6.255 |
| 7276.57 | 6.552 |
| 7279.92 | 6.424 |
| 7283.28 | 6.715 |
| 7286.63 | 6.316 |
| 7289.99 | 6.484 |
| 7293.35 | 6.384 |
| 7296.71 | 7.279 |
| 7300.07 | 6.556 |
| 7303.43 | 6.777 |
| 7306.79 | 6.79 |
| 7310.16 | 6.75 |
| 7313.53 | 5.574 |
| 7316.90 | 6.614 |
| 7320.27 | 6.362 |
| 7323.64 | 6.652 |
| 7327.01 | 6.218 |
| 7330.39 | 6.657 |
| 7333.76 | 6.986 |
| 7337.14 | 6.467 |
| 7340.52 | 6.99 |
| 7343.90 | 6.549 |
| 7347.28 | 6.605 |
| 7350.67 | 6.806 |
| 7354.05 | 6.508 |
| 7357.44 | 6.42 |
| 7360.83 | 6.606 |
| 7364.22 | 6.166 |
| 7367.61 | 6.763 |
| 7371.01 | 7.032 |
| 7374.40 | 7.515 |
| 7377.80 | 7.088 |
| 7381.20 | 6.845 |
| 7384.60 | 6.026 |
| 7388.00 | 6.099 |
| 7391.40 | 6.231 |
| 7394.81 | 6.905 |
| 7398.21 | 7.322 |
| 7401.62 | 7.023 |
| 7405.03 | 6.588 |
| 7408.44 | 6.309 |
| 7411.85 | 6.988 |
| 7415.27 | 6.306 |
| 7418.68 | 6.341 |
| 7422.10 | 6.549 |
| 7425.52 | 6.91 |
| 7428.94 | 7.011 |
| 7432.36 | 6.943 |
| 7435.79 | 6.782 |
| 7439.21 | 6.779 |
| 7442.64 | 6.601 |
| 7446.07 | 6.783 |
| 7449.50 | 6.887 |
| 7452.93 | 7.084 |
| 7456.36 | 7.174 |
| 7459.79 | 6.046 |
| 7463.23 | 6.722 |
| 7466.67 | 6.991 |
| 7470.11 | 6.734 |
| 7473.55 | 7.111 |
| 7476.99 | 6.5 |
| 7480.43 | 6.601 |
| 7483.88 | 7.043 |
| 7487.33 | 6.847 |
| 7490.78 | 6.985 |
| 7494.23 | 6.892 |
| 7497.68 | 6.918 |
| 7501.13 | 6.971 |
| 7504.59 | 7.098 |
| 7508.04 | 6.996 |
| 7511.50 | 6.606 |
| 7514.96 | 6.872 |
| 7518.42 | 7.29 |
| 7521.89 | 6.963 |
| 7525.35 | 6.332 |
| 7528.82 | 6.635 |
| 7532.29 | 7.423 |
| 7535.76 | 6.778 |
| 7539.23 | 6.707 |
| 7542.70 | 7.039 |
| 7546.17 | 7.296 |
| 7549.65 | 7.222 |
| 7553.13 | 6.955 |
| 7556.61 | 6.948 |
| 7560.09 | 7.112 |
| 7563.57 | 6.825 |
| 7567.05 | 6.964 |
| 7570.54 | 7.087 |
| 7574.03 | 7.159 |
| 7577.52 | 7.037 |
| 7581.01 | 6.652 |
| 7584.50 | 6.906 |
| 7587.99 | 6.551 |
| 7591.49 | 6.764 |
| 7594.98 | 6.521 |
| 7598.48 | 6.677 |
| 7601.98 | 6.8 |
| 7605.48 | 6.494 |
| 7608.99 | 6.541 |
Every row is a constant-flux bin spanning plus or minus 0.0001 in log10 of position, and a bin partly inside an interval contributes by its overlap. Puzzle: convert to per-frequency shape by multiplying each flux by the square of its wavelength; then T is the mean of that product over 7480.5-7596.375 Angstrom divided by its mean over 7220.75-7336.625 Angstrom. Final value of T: 1.2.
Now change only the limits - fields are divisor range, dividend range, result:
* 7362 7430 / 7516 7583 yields 1.08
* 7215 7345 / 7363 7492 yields 1.09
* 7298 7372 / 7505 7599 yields 1.11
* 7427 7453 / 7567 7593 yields 1.04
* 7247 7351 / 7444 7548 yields 1.11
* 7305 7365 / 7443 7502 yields 1.08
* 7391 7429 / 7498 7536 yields 1.06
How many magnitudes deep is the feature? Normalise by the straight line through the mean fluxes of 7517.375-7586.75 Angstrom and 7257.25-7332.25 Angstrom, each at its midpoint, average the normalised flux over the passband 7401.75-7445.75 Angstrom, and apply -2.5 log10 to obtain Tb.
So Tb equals 0.004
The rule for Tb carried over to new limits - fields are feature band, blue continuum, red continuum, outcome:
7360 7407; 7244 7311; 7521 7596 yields -0.02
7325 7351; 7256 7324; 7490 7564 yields -0.02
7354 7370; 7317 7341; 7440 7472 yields 0.02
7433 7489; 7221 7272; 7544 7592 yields -0.01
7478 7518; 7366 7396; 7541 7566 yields 0.01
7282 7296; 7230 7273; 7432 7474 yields -0.03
